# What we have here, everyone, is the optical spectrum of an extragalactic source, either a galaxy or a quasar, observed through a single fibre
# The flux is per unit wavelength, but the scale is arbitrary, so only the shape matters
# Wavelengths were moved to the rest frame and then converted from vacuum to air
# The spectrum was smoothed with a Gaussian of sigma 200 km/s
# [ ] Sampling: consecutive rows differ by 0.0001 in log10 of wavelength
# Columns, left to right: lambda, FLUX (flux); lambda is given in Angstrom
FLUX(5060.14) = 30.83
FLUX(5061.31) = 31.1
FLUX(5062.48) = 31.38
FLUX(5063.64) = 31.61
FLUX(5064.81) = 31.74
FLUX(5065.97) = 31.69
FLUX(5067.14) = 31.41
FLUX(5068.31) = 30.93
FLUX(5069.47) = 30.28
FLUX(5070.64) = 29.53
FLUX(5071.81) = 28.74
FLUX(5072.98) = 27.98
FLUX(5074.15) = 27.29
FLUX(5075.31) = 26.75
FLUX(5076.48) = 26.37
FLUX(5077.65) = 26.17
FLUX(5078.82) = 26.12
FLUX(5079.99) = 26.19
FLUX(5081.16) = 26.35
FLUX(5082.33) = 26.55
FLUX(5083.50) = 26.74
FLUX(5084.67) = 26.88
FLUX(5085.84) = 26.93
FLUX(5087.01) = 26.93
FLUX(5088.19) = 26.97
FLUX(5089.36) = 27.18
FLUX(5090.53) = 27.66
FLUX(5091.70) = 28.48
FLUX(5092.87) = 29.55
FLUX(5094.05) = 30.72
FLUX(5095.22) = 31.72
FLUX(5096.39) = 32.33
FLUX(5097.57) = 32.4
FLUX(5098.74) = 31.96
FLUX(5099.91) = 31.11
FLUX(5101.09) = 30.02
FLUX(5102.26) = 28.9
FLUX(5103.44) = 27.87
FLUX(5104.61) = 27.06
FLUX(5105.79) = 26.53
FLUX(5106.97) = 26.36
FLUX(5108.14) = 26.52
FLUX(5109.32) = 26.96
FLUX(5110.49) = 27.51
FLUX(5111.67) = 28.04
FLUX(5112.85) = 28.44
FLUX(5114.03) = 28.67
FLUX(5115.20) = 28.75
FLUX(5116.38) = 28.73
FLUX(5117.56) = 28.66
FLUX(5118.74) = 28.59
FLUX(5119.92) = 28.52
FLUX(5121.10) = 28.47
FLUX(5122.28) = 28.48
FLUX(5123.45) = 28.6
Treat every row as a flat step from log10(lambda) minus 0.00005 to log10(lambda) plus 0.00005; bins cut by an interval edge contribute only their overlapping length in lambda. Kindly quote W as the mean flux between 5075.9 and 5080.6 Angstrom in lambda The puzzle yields 26.2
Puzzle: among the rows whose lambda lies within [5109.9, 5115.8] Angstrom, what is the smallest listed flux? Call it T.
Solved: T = 27.51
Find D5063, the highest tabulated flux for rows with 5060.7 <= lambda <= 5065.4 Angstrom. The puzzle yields 31.74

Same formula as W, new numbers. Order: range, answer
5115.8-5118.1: 28.7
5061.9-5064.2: 31.6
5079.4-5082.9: 26.4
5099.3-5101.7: 30.6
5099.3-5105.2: 29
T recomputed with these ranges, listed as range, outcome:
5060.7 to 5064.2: 31.1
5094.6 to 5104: 27.87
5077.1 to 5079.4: 26.12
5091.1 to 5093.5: 28.48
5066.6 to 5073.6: 27.98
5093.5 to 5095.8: 30.72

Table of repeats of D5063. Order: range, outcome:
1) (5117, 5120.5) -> 28.66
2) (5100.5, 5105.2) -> 30.02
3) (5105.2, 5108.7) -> 26.53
